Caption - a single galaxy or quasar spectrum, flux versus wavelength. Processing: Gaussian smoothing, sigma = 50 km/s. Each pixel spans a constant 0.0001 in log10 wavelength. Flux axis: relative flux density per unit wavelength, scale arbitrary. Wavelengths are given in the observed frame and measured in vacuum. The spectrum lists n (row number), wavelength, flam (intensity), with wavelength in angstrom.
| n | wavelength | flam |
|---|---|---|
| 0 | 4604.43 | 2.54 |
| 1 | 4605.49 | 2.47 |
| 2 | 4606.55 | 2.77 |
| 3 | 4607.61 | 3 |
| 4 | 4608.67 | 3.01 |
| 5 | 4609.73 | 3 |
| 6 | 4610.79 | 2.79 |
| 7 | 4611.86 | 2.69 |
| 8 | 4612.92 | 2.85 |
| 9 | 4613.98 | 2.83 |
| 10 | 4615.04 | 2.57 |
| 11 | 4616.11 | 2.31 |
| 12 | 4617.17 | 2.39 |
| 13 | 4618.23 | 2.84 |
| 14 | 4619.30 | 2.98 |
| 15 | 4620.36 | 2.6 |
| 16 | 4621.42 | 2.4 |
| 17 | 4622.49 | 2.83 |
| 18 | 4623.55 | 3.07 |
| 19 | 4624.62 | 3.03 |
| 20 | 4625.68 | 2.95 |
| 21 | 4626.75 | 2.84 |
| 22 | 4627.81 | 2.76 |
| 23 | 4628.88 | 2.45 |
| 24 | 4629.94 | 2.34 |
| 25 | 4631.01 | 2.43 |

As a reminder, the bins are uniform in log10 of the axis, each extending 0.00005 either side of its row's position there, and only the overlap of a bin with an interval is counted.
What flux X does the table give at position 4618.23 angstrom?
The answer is 2.84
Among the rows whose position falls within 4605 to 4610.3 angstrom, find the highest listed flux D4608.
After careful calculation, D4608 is 3.01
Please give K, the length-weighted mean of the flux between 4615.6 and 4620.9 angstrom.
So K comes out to 2.63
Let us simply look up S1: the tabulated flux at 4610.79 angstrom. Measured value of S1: 2.79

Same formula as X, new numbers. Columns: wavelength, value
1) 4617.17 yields 2.39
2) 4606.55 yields 2.77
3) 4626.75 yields 2.84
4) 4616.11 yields 2.31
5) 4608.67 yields 3.01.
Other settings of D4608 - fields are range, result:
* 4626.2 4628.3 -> 2.84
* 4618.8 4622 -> 2.98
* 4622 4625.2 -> 3.07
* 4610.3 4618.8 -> 2.85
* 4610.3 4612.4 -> 2.79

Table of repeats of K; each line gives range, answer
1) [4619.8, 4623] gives 2.61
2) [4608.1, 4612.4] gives 2.87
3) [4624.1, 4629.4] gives 2.81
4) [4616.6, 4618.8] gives 2.61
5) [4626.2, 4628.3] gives 2.8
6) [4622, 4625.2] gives 2.98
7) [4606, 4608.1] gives 2.88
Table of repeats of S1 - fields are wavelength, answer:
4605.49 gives 2.47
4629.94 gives 2.34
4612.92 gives 2.85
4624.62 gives 3.03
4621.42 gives 2.4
